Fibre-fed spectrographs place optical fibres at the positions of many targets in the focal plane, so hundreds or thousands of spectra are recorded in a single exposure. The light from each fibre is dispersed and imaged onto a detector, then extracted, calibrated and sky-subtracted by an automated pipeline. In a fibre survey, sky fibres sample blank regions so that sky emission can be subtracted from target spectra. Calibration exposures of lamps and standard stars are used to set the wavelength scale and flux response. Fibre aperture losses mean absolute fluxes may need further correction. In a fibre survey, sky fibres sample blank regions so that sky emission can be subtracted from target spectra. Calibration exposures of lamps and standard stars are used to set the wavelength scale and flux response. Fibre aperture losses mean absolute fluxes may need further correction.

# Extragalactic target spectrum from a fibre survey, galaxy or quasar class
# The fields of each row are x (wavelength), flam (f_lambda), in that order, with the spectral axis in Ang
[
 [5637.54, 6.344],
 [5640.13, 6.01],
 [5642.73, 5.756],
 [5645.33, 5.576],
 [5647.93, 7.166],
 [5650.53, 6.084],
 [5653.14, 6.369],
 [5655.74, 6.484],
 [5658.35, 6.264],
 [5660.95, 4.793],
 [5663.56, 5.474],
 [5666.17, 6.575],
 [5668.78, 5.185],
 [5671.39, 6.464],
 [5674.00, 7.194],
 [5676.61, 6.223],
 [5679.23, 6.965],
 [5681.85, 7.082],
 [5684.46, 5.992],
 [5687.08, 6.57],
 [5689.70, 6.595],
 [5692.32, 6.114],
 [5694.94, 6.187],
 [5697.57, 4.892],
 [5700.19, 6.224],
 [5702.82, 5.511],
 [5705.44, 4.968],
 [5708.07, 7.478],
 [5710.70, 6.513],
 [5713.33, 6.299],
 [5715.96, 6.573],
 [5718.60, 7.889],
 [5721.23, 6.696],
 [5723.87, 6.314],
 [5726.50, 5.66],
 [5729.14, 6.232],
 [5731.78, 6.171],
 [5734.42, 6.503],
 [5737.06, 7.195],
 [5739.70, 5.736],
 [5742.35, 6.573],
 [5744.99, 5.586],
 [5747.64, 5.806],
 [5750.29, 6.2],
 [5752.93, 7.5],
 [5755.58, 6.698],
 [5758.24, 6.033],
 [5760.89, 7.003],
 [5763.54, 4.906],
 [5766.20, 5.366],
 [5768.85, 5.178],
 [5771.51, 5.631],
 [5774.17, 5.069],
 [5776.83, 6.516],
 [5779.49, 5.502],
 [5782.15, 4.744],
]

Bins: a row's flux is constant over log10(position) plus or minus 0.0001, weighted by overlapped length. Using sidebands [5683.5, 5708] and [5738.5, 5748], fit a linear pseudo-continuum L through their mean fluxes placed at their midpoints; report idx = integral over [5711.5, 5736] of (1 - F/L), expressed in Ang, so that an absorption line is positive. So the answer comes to -2.2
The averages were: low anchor 5.97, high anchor 5.94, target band 6.49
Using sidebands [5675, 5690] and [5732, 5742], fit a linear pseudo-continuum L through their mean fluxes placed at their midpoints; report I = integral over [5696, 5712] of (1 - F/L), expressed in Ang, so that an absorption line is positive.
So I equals 1.5 Ang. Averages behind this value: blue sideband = 6.58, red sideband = 6.45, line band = 5.93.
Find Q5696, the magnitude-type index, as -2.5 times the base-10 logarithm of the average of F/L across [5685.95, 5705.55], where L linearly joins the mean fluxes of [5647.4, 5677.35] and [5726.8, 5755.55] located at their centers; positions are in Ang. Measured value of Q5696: 0.055 mag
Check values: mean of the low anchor 6.16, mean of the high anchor 6.34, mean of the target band 5.93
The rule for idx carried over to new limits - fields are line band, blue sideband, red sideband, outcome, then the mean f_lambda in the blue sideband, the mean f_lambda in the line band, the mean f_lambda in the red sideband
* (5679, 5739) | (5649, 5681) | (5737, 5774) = -2.4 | 6.19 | 6.36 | 6.03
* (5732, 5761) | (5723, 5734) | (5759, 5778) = -2.4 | 6.12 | 6.41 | 5.67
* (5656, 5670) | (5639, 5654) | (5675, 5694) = 1.3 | 6.15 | 5.72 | 6.51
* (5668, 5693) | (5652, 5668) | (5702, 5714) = -1.7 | 5.96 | 6.47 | 6.18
